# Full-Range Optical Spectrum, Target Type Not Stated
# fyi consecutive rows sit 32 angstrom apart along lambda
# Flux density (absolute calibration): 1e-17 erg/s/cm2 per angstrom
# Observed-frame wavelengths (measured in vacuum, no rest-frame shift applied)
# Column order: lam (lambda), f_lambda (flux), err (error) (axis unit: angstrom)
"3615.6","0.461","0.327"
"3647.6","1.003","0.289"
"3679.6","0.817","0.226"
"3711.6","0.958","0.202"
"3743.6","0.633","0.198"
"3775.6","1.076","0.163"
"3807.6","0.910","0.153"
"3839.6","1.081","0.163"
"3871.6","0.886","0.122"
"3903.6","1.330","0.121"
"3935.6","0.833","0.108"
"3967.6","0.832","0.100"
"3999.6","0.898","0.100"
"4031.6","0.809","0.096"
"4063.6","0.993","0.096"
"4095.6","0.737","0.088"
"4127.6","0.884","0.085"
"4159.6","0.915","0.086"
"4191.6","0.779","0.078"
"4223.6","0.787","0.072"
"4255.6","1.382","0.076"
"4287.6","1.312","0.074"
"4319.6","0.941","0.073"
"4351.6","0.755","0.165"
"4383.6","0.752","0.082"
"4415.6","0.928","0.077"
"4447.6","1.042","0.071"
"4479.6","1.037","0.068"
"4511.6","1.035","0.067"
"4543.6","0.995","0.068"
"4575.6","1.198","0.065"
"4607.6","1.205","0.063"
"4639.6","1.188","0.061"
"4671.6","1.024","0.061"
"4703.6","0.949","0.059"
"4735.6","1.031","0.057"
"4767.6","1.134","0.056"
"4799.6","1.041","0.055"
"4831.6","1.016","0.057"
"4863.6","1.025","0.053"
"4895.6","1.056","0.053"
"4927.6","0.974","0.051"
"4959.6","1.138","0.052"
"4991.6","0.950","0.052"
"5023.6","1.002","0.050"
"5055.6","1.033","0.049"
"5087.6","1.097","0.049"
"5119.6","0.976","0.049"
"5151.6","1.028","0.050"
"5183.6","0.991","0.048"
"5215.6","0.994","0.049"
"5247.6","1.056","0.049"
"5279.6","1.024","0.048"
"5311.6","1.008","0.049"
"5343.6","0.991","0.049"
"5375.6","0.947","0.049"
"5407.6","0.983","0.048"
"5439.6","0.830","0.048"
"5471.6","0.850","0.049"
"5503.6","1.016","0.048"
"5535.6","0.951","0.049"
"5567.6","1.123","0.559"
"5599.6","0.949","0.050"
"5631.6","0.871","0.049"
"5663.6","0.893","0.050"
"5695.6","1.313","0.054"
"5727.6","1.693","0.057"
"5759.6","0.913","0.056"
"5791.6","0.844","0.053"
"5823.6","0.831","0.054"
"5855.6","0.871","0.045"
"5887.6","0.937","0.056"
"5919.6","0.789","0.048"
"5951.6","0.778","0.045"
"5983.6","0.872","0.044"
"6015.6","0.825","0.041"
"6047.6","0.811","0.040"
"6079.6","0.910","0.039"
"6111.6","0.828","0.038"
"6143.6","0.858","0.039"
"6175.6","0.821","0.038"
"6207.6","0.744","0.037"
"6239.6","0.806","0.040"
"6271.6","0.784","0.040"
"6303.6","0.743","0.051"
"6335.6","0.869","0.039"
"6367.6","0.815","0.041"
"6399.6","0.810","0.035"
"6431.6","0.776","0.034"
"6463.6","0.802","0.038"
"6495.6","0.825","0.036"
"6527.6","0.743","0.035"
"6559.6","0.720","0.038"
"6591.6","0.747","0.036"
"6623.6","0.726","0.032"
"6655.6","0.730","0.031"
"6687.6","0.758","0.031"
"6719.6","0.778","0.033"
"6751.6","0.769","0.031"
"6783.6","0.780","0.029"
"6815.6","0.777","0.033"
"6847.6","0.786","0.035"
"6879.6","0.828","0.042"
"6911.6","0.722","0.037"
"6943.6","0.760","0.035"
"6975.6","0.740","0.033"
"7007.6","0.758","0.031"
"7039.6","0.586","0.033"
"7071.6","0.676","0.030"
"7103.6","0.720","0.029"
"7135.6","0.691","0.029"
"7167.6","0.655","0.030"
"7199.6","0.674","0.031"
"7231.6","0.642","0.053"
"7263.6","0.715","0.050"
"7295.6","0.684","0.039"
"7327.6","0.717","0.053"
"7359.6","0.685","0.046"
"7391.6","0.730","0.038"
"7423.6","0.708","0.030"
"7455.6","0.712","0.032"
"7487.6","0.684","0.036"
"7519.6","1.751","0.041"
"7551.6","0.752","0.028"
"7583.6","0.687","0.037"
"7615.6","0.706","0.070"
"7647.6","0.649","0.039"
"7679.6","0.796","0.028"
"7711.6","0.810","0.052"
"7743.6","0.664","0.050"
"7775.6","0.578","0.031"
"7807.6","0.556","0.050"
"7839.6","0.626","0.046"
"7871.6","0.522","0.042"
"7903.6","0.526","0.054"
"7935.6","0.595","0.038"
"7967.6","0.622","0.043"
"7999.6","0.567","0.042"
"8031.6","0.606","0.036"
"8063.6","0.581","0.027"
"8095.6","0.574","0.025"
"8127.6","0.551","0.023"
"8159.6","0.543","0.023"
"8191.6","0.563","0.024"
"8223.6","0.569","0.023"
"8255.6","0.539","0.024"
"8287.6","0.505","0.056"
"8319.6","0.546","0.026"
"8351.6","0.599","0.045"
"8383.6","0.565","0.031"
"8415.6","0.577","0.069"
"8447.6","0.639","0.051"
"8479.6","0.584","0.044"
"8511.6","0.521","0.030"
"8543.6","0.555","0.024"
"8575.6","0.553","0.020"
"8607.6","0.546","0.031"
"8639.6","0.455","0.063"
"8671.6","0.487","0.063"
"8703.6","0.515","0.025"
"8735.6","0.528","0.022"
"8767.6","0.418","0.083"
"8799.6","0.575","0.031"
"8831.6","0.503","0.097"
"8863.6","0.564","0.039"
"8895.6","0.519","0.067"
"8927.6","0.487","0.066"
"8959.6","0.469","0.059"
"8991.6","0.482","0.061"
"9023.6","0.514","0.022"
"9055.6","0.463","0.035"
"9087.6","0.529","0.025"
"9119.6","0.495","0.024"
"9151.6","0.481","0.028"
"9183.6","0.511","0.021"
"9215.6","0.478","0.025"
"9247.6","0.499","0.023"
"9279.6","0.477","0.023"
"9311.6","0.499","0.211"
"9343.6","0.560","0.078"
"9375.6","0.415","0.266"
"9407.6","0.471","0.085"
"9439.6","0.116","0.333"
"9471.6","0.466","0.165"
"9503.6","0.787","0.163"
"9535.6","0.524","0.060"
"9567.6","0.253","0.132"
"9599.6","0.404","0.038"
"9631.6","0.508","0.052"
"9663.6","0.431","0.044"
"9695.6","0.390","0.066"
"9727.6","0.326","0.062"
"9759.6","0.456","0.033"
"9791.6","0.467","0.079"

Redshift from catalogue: 0.145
